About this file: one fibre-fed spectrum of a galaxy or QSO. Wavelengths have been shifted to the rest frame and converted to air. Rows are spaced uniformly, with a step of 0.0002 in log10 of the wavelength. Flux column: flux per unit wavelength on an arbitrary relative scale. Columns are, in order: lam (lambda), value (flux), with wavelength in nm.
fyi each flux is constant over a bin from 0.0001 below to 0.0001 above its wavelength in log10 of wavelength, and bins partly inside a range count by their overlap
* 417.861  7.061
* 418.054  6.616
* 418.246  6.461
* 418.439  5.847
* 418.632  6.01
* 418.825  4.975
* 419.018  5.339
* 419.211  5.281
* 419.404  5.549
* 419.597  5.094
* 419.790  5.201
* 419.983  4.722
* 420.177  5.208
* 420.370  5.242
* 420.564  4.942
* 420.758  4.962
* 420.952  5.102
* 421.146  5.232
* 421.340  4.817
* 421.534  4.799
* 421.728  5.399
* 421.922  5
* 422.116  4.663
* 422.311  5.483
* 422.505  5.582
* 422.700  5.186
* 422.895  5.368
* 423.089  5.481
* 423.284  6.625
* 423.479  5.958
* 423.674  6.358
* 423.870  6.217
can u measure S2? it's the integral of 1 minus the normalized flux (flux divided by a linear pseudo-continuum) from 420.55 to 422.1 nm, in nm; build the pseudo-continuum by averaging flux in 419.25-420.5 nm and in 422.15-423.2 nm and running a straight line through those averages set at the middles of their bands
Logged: 0.078 nm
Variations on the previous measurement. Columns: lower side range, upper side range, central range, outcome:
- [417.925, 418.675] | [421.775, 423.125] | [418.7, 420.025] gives 0.18 nm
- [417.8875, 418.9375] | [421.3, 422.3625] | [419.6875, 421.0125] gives 0.10 nm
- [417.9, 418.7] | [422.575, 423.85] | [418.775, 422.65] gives 0.60 nm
